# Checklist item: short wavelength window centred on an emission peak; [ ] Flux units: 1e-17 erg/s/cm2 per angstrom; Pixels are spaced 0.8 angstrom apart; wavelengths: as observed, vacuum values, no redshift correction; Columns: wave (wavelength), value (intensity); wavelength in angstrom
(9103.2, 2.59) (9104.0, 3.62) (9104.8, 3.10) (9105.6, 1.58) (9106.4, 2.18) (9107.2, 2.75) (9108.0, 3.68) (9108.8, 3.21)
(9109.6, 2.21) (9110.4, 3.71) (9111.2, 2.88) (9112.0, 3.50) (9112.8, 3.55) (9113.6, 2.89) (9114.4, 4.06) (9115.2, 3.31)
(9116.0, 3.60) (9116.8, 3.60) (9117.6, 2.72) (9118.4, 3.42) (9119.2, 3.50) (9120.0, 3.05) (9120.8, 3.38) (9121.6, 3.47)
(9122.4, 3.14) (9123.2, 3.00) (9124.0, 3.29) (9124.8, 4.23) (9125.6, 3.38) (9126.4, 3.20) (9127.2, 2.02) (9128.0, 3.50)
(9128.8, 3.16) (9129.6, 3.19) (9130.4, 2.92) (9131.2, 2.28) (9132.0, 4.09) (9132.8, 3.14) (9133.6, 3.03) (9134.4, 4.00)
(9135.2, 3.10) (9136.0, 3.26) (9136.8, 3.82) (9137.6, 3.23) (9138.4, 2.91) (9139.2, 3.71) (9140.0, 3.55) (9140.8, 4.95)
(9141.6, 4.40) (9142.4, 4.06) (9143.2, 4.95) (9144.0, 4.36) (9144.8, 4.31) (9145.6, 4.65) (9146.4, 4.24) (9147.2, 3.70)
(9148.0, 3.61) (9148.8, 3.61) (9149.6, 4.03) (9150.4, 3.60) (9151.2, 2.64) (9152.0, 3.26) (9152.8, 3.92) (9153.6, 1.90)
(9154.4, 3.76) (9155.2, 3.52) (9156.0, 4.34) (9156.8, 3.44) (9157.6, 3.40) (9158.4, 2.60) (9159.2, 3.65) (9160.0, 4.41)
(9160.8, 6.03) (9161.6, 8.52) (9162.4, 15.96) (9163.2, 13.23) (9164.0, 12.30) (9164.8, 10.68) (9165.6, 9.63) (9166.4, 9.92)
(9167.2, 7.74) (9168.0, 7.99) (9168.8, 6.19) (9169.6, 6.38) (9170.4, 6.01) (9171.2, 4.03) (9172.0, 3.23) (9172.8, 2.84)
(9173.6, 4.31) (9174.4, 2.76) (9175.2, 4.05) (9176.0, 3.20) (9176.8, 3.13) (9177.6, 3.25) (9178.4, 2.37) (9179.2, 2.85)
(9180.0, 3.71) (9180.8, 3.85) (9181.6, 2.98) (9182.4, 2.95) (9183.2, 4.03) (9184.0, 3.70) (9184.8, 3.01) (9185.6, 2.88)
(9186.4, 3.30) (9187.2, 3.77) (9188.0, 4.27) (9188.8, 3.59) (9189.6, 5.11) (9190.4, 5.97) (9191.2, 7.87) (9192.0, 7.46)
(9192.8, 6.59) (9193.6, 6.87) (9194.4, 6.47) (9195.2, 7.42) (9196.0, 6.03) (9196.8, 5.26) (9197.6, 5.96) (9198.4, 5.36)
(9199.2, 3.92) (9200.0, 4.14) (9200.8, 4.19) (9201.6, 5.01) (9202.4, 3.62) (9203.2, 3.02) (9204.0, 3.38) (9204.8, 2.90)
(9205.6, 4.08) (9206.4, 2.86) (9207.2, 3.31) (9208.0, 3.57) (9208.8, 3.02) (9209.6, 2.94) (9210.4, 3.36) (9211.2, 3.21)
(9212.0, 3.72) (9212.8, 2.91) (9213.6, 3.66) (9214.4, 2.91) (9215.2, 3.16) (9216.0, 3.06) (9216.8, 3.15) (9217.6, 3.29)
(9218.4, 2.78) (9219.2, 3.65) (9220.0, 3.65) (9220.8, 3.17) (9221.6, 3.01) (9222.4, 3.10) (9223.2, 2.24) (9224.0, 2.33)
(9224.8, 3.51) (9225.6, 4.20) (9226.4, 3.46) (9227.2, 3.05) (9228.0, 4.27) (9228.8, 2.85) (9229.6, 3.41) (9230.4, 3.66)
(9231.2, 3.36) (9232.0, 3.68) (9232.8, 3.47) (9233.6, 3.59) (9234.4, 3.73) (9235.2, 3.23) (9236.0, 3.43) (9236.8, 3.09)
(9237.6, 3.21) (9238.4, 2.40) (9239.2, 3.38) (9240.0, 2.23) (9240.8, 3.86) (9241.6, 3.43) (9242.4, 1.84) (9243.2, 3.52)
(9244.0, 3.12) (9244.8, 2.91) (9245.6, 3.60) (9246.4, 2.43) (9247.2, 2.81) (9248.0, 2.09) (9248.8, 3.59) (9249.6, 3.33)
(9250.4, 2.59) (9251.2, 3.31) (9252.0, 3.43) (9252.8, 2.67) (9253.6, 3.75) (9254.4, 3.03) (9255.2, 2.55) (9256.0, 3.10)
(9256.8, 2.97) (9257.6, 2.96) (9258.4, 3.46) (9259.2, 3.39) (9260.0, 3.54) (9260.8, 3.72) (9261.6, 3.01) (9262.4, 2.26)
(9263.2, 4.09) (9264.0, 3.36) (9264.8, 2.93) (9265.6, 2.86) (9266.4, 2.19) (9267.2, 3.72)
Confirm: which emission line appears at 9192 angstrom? [N II] 6583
